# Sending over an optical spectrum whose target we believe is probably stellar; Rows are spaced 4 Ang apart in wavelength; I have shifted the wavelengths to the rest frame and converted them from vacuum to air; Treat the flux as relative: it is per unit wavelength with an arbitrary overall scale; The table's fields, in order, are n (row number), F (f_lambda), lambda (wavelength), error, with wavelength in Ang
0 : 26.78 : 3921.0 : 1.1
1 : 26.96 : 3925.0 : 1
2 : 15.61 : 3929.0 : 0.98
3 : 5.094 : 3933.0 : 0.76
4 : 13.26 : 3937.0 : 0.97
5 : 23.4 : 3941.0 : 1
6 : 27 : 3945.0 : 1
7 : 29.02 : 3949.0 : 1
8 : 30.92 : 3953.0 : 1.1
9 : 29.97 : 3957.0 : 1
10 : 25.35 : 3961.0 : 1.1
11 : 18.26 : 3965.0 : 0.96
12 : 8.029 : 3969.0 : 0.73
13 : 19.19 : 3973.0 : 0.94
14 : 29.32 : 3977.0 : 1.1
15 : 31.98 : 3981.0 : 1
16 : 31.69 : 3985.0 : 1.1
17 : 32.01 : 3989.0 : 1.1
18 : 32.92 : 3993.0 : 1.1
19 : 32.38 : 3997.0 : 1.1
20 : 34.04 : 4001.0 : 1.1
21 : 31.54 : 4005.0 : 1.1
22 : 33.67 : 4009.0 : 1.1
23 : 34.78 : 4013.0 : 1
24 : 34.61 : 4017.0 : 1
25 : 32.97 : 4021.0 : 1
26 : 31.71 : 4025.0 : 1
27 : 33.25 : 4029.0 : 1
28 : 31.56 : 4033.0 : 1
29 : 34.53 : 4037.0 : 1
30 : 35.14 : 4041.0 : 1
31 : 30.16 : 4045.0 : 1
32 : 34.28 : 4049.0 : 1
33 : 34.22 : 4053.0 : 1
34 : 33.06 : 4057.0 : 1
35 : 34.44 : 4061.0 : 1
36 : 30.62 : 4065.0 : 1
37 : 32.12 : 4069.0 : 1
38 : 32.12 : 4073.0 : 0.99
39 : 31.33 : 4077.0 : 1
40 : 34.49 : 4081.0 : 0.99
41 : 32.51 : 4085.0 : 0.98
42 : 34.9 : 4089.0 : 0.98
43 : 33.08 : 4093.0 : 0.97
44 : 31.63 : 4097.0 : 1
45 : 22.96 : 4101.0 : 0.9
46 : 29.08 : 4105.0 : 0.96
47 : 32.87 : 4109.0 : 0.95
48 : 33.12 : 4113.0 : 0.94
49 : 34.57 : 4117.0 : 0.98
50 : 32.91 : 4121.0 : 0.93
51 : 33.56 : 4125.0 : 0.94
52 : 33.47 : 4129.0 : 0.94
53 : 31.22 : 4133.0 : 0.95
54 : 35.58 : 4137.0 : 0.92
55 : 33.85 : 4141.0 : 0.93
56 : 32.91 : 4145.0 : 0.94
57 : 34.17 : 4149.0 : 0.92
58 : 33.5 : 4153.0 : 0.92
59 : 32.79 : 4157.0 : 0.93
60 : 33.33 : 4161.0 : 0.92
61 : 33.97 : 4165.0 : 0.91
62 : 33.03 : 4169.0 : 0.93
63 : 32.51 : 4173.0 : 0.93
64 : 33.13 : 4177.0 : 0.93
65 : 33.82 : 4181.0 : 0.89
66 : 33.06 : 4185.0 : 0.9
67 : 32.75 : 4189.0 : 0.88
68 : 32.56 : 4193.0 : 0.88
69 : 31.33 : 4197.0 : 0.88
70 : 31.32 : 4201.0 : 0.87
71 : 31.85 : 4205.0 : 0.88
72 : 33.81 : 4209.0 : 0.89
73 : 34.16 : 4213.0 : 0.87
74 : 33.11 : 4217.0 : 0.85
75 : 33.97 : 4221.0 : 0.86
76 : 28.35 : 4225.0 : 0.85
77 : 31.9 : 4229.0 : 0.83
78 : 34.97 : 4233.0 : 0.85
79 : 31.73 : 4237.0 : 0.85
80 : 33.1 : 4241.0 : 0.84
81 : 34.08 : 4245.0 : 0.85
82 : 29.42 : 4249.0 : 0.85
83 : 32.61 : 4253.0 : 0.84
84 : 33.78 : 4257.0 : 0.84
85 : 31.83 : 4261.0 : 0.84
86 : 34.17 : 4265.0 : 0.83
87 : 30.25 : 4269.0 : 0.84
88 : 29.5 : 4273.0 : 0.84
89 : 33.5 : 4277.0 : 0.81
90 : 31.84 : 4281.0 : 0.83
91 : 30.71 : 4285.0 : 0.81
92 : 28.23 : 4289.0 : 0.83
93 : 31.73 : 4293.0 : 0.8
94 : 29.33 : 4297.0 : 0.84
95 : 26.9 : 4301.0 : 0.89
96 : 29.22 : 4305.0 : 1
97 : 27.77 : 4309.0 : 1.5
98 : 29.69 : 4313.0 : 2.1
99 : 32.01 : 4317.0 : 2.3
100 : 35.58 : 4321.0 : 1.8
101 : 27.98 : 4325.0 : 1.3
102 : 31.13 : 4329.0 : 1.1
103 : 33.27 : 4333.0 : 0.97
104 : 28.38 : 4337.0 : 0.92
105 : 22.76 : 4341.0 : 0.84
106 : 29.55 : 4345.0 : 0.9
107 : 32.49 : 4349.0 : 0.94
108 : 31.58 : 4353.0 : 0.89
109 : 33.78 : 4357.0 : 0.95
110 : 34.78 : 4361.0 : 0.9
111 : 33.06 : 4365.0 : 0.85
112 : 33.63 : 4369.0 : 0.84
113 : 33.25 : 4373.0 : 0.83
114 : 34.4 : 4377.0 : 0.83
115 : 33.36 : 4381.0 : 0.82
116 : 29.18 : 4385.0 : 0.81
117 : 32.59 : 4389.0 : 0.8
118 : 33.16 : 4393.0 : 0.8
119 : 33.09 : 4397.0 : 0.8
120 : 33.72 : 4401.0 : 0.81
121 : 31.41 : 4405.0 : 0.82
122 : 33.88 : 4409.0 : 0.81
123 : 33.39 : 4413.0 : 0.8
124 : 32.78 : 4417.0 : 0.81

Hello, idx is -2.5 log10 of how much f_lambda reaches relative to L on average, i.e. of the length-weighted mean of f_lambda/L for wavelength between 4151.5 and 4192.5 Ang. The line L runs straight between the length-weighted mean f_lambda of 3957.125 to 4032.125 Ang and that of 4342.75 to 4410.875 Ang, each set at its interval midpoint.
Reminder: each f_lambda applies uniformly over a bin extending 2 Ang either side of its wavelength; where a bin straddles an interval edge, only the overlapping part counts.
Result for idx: -0.08 mag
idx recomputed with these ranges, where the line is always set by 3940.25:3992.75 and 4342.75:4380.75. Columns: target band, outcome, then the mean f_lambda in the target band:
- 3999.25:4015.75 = -0.24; 33.5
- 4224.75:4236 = -0.06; 32.3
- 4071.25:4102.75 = -0.13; 31.7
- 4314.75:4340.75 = 0.05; 30.8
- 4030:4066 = -0.20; 33.2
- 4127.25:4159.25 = -0.15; 33.4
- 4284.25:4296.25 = 0.06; 30.1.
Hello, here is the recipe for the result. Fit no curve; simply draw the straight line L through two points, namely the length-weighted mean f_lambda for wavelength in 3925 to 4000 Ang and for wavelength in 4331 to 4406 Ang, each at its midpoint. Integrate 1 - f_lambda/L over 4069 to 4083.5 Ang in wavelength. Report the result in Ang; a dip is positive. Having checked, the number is -3.3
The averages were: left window 24.4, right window 32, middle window 32.6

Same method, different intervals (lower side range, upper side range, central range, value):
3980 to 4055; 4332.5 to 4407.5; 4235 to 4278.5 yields 0.19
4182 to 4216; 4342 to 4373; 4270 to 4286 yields 0.58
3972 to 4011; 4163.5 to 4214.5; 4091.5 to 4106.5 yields 1.41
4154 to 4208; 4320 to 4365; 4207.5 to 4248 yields -0.71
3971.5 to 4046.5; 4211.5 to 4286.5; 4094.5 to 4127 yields 0.79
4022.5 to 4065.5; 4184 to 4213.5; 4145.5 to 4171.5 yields -0.60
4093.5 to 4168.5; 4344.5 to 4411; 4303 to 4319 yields 1.51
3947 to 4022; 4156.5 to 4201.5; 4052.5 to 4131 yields -2.99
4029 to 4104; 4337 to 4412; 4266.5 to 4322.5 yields 3.05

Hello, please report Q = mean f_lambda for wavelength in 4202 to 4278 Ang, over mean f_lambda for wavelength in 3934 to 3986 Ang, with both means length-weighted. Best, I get 1.4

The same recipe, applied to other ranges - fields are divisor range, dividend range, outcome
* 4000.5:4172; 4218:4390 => 0.96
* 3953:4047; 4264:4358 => 1.01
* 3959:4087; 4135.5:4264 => 1.06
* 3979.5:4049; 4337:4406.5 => 0.97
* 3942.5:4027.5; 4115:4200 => 1.14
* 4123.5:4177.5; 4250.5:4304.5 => 0.93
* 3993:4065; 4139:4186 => 1.00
